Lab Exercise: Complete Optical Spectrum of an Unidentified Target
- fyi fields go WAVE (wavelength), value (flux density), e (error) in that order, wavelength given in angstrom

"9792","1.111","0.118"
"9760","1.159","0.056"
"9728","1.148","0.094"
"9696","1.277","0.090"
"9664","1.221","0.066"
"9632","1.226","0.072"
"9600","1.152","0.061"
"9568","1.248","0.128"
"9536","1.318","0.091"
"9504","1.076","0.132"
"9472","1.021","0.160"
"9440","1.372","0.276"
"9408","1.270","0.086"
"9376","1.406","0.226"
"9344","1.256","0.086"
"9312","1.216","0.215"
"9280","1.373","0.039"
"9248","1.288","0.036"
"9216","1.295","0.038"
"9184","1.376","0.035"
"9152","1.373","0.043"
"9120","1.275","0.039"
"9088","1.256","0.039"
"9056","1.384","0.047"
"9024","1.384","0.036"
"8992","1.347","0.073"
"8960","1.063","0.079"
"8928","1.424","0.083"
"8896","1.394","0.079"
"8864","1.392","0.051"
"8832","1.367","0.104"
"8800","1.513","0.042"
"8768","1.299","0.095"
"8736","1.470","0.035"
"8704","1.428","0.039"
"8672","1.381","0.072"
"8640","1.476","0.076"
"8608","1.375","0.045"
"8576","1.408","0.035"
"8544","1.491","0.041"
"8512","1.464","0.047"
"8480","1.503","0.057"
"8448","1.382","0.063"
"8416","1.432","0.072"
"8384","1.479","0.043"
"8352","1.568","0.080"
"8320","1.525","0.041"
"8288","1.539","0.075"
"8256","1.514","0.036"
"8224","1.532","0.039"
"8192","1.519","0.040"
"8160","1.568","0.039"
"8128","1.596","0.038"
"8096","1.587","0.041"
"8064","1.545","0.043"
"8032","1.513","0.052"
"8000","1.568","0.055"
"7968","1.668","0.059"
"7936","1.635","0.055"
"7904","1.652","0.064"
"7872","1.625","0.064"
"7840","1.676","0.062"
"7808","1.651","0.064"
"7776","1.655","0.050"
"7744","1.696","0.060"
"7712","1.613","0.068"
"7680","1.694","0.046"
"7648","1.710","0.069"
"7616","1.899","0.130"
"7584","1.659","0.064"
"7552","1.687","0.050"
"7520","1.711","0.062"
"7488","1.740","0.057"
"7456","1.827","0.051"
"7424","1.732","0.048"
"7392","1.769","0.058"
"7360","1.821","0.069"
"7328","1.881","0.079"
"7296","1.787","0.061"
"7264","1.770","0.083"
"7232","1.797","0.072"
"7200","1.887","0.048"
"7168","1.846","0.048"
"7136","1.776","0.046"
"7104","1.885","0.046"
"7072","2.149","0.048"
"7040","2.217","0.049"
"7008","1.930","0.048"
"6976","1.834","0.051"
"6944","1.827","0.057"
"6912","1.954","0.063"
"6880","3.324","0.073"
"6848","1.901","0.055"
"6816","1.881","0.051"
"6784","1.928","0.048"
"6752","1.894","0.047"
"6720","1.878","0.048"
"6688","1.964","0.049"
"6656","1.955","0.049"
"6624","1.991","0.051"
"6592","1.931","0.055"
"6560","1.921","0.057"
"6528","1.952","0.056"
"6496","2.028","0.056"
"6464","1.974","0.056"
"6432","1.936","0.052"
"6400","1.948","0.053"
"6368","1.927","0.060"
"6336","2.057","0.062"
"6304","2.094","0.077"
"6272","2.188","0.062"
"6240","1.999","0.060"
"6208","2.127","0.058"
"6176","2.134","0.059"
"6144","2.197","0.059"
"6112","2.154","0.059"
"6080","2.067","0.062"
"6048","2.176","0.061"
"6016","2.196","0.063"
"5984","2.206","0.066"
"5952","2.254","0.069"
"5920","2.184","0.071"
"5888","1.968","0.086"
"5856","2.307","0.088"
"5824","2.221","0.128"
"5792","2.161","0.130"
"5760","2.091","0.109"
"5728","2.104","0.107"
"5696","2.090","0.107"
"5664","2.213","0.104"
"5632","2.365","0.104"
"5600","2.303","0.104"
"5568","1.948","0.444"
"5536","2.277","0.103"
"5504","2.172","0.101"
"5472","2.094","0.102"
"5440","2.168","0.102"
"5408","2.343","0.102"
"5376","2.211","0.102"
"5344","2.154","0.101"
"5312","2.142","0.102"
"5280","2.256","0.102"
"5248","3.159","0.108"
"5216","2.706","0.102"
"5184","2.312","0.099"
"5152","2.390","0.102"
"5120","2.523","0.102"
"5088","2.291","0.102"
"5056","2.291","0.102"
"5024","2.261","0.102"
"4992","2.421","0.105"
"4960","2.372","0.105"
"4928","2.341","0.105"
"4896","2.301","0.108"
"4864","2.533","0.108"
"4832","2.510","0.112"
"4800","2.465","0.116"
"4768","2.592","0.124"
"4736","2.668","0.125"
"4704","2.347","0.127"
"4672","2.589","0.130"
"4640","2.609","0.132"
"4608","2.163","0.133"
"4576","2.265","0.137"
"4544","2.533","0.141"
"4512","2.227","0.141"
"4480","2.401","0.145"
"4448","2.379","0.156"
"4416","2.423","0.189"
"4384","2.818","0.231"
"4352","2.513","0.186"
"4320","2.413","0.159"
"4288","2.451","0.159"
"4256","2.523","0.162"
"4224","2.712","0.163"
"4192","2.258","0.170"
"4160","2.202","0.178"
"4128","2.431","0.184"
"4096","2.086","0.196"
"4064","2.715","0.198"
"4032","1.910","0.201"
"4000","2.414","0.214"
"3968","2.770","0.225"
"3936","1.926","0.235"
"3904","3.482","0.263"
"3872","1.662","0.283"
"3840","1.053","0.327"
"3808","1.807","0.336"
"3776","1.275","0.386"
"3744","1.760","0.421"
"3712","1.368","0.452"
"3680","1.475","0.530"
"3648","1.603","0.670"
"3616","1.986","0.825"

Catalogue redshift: 0.050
